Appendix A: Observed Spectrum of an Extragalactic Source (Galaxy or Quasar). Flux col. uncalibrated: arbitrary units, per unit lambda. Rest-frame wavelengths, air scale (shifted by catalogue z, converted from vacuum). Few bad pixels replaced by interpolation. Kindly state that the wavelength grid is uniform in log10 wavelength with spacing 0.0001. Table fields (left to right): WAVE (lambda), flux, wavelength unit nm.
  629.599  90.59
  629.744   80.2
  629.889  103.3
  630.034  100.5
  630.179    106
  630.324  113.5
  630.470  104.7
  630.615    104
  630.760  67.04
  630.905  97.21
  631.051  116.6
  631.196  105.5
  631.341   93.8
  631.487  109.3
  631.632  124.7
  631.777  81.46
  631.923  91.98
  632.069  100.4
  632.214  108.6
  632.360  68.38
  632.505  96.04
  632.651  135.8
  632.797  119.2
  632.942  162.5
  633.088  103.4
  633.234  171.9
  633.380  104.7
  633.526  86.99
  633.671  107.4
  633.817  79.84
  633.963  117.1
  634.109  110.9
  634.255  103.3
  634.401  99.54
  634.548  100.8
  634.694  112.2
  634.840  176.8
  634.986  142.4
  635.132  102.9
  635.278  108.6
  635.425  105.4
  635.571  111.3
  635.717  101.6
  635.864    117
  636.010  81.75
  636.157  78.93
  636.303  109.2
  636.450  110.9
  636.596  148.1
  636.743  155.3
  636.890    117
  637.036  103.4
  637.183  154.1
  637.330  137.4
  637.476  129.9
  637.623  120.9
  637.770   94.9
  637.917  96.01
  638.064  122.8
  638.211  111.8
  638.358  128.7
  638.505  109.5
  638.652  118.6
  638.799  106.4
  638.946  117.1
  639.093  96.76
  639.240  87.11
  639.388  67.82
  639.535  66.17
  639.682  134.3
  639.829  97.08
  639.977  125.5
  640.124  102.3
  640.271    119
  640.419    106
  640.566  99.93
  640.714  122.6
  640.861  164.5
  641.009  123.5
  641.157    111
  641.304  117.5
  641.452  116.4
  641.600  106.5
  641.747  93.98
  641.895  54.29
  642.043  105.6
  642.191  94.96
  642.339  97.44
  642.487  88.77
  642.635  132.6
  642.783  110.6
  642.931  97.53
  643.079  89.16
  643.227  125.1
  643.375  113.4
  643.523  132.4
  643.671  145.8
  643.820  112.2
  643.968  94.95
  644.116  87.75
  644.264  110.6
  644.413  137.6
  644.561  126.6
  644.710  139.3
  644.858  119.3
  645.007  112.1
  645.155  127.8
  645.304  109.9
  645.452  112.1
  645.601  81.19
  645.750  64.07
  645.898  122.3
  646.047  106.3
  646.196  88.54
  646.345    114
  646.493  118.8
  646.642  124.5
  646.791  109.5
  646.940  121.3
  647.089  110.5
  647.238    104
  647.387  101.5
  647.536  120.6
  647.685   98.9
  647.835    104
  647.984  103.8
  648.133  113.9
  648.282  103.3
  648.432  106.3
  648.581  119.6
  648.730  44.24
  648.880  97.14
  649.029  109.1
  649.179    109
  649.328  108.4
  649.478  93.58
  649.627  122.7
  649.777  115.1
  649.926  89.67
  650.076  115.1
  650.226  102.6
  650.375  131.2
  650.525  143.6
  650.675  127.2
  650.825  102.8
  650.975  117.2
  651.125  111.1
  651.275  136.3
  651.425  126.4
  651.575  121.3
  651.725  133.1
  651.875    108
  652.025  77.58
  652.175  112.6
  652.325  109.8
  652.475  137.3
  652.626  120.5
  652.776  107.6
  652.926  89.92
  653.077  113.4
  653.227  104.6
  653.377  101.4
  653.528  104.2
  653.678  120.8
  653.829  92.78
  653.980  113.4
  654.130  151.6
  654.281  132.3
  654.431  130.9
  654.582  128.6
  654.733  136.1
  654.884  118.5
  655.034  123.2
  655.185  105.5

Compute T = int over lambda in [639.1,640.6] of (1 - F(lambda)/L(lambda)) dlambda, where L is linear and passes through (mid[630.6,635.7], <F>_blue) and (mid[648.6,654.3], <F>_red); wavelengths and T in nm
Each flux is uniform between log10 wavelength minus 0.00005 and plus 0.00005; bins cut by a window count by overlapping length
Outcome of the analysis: 0.13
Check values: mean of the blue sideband 109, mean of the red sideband 112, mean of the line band 100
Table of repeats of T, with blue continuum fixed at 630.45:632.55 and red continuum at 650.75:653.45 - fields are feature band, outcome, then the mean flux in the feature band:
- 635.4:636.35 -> 0.007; 100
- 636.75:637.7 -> -0.251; 129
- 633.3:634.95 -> -0.170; 110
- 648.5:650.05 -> 0.133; 101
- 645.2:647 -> 0.037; 106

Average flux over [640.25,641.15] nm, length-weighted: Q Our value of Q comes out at 122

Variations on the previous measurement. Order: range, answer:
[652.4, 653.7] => 111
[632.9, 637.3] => 116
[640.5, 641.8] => 118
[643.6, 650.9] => 110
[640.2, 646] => 111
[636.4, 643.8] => 113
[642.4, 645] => 115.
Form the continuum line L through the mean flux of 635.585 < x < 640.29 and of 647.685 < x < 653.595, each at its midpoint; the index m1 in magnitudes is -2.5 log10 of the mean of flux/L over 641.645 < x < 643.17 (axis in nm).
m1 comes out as 0.15 mag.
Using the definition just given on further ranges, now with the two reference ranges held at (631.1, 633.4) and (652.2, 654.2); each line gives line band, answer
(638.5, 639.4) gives 0.10 mag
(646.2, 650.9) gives 0.03 mag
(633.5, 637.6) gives -0.03 mag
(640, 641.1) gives -0.07 mag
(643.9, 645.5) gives -0.04 mag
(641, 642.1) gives 0.10 mag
